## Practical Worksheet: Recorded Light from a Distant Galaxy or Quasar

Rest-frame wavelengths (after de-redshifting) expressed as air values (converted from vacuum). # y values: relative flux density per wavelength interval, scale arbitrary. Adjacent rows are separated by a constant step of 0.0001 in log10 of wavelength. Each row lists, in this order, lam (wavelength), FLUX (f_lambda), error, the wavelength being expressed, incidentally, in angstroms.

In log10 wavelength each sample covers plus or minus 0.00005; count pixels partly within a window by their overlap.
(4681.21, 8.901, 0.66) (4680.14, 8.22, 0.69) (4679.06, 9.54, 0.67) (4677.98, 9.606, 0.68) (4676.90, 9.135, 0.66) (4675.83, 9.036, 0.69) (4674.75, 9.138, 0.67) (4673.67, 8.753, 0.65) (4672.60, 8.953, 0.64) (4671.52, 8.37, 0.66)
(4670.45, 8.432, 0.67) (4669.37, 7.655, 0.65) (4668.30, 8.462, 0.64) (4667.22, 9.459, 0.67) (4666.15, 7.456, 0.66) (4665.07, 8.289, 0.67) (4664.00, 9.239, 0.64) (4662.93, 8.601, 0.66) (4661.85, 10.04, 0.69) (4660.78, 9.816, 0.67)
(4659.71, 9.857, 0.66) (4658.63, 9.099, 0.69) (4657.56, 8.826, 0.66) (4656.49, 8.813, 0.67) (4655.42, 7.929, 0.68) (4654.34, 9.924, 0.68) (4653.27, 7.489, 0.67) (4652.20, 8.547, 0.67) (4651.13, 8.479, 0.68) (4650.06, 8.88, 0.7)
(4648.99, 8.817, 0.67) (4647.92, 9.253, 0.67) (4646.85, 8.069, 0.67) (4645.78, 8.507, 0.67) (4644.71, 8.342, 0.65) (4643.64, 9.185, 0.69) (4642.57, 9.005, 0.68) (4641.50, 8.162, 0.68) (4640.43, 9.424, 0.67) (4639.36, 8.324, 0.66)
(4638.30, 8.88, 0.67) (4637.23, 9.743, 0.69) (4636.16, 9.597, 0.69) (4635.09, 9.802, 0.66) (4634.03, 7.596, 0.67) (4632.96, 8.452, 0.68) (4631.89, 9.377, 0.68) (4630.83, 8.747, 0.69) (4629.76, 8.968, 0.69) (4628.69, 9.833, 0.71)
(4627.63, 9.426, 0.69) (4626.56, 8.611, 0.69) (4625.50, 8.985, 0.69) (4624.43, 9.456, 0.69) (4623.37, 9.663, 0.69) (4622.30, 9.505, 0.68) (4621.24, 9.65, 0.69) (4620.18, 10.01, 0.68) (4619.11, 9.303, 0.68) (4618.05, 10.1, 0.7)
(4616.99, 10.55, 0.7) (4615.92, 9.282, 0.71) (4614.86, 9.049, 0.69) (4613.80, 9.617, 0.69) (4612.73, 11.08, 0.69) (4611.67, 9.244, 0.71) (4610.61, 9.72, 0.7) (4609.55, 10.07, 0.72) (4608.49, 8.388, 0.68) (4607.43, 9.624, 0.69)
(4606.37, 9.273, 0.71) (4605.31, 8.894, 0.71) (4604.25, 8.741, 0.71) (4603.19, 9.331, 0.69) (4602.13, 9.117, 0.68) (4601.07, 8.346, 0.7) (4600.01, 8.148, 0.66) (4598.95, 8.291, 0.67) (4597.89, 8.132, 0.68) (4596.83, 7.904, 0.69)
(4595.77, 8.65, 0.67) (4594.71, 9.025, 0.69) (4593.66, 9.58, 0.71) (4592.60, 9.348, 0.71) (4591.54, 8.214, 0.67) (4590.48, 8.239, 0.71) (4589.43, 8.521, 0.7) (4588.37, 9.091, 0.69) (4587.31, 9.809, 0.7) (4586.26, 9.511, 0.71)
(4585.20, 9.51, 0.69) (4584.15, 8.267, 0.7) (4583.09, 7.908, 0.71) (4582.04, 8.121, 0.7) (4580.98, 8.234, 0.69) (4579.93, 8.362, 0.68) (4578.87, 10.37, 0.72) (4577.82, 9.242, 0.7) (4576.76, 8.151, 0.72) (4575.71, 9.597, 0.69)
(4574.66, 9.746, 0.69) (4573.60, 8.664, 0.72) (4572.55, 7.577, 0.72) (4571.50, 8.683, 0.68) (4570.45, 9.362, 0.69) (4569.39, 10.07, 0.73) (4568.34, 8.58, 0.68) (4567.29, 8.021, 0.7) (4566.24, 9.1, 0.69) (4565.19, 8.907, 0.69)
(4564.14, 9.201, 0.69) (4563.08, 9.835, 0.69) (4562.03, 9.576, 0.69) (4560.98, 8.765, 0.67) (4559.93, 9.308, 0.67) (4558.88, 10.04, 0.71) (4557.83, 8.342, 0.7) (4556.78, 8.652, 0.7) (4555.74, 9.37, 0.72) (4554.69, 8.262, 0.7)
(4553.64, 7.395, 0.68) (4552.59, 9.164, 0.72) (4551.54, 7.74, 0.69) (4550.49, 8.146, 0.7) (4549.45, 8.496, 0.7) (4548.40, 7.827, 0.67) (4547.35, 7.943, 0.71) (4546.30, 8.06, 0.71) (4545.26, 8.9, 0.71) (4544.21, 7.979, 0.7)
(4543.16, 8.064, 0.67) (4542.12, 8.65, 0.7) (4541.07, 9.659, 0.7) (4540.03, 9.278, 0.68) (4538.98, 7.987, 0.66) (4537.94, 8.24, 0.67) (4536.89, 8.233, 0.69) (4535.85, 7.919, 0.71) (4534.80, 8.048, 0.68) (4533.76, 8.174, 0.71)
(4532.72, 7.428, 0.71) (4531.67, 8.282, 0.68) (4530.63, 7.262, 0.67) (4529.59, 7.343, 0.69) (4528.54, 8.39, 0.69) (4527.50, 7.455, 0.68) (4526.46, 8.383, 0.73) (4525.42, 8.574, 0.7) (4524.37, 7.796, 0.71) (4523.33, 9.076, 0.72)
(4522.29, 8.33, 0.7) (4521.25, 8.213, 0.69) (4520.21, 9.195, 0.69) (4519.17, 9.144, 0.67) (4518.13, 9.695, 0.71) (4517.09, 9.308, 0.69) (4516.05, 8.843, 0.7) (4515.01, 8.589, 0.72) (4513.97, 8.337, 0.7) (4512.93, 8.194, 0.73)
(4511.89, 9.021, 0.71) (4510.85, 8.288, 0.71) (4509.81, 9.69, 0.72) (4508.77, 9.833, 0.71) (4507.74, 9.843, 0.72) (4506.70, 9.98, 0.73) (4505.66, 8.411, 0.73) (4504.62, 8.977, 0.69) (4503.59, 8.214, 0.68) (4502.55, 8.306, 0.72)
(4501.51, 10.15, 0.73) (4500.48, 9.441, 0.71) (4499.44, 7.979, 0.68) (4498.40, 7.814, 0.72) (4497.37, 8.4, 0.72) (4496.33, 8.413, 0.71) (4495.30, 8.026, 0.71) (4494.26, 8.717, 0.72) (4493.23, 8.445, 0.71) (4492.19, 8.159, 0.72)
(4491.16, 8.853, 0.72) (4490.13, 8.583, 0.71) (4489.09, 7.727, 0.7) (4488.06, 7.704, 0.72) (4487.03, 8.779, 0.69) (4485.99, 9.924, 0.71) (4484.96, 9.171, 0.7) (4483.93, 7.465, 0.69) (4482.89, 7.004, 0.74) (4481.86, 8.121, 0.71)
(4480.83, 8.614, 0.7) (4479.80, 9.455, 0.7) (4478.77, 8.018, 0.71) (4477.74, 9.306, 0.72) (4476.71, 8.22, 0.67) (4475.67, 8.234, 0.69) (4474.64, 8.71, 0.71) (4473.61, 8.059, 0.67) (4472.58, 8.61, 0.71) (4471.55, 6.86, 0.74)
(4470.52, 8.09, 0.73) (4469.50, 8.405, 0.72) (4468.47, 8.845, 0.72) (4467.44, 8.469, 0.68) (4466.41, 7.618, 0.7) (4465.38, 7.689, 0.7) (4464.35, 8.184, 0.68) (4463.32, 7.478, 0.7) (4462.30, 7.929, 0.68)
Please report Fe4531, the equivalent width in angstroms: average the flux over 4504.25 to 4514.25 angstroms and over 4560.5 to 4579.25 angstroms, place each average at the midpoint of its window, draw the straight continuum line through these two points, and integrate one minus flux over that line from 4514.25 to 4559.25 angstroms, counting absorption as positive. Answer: 3.28 angstroms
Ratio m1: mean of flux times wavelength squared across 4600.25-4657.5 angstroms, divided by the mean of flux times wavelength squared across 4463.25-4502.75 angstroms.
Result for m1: 1.16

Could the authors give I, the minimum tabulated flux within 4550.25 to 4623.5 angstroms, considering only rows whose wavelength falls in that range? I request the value 7.395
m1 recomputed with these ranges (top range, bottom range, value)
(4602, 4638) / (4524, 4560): 1.17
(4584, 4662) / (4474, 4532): 1.11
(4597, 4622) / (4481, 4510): 1.13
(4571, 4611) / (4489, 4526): 1.05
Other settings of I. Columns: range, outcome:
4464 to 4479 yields 6.86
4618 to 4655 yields 7.489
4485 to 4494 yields 7.704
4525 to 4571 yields 7.262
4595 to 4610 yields 7.904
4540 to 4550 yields 7.827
